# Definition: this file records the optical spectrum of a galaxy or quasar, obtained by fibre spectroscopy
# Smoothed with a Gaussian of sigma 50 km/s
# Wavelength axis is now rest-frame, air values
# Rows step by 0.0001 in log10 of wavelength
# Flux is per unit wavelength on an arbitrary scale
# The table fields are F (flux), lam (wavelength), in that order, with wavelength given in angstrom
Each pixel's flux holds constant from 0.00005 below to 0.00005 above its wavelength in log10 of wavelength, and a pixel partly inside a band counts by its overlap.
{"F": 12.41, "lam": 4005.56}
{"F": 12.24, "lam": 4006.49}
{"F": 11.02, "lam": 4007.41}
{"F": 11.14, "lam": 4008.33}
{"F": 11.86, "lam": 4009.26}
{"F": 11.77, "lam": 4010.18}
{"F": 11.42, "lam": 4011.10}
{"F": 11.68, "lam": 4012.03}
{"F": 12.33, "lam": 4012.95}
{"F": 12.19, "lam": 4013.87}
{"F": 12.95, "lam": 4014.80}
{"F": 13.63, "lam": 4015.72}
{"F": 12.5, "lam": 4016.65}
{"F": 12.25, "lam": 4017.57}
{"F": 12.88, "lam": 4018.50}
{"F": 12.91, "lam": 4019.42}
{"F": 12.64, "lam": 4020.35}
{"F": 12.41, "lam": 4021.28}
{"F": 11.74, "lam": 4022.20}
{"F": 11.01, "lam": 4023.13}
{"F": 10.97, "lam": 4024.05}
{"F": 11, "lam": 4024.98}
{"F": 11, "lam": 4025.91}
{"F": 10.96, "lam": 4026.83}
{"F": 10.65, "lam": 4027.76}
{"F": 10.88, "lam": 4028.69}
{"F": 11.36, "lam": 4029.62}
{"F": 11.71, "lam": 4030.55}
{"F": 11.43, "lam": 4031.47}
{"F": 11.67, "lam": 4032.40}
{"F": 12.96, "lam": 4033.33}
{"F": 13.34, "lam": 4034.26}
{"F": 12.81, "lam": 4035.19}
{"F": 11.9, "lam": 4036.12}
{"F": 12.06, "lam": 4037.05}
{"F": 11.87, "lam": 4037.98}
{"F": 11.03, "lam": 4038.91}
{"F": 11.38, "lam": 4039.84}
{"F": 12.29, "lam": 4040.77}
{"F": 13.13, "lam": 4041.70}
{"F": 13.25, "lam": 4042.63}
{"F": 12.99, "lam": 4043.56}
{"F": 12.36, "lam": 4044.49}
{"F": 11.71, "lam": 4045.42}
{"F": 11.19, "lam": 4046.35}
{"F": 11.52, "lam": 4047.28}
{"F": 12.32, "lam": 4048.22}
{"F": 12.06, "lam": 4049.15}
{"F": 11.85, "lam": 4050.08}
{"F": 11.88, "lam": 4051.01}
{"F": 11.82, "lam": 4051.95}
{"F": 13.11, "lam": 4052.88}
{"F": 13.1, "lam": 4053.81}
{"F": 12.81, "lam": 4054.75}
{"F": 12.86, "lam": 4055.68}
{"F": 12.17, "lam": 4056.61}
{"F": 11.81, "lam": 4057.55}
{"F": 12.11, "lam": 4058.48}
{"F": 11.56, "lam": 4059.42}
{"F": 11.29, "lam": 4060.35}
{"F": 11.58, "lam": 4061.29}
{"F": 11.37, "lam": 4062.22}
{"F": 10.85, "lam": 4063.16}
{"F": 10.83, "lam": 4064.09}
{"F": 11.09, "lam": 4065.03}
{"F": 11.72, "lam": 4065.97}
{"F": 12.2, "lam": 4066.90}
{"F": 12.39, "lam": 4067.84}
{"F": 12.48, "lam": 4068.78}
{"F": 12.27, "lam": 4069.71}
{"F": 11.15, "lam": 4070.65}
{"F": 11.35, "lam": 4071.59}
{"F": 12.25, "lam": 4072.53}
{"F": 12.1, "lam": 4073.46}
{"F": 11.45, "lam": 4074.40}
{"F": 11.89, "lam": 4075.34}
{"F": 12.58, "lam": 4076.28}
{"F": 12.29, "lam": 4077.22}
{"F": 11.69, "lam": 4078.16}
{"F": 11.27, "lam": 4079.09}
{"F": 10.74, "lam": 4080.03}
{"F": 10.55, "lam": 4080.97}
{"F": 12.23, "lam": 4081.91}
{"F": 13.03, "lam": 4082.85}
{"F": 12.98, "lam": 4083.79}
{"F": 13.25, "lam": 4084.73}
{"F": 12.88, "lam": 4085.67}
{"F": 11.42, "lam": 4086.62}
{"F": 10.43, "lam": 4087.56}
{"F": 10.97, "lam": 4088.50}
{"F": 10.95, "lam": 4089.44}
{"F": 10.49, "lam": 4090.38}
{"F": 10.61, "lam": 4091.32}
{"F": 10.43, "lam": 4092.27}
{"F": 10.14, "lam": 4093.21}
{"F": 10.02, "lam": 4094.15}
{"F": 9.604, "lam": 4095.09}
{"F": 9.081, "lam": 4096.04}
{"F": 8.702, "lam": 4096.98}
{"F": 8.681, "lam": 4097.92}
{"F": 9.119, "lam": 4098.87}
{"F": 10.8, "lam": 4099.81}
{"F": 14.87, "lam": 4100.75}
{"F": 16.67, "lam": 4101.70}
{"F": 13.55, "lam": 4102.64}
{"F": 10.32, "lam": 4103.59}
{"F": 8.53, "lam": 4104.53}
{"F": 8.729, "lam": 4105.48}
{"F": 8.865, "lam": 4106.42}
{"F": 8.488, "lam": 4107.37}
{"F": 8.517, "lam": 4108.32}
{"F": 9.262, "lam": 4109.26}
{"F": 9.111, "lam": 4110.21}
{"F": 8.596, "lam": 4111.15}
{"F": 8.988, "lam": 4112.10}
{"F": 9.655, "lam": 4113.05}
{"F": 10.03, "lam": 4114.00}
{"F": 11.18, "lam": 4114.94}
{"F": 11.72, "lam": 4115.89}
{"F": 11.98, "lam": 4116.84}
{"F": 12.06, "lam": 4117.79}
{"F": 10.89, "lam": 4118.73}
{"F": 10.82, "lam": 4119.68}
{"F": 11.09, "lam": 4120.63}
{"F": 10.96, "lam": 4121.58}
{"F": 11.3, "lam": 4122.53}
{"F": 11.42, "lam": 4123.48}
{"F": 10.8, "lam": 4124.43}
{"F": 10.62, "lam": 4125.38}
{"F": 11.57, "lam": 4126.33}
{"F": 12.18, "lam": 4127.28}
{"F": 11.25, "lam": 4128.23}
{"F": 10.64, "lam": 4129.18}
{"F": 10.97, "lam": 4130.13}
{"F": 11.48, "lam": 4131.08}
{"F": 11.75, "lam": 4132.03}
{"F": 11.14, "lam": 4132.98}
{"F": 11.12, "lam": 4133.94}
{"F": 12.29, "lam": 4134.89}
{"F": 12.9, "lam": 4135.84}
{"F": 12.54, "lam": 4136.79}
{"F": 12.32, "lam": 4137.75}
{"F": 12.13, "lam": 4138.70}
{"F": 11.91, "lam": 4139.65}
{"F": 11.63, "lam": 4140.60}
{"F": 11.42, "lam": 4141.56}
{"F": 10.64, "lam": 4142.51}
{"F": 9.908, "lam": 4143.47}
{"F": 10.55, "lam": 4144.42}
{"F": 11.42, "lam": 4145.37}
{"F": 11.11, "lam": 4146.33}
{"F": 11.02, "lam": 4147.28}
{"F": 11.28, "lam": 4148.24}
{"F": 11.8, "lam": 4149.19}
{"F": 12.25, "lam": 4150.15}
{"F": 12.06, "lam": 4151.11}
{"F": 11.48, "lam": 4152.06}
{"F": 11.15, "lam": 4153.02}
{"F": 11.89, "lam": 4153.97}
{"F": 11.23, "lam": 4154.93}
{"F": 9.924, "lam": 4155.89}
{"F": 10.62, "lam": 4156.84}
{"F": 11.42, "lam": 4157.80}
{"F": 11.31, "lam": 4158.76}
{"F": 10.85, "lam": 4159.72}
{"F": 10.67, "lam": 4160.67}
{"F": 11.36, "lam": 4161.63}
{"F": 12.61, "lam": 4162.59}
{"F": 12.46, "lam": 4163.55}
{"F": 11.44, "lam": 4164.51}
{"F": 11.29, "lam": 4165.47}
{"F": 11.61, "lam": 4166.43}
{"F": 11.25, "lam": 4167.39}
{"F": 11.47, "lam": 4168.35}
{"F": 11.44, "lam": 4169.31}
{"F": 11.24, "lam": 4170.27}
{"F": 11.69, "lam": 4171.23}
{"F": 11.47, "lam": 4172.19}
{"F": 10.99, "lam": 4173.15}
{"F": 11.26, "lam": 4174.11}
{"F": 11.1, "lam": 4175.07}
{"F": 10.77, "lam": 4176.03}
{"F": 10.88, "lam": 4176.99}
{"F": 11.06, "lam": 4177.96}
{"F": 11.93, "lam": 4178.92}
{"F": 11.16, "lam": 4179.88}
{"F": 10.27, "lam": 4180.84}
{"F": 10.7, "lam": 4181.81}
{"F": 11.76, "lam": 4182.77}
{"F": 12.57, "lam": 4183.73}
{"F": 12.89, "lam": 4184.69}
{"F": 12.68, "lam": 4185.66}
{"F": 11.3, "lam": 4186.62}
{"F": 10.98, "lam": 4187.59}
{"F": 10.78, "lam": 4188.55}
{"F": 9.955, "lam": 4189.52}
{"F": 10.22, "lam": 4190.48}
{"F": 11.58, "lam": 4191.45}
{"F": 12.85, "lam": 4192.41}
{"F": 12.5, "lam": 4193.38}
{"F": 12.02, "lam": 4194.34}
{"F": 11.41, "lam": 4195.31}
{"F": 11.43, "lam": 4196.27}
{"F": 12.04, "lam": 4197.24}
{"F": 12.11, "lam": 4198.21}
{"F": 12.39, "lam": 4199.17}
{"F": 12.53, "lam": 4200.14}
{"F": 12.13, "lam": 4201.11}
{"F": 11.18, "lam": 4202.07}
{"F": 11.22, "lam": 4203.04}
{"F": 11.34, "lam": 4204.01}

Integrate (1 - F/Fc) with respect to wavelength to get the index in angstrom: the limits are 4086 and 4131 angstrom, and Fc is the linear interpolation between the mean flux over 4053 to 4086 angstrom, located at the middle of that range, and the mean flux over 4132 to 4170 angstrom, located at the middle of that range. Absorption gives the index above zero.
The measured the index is 4.3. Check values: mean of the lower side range 12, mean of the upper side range 11.5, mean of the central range 10.6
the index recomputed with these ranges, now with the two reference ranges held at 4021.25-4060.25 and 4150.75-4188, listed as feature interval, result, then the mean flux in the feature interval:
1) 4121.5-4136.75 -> 0.2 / 11.4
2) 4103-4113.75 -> 2.4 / 9.07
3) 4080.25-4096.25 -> 0.8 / 11.1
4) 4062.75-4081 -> 0.2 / 11.7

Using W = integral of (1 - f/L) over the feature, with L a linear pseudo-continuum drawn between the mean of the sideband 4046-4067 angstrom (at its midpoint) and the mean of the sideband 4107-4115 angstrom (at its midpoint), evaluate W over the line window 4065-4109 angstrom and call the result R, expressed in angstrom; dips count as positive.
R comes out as -3.3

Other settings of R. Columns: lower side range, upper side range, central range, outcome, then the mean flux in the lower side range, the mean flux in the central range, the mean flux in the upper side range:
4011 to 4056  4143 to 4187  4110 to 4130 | 1.3 angstrom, 12.1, 10.8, 11.4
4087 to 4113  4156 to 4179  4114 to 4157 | -2.5 angstrom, 10.2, 11.4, 11.3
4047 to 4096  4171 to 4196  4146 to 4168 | 0.1 angstrom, 11.7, 11.4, 11.4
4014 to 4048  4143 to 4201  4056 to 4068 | 0.3 angstrom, 12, 11.6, 11.4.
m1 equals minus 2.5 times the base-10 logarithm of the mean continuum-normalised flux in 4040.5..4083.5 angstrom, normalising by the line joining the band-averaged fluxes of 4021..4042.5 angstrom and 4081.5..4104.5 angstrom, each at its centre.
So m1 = -0.04 mag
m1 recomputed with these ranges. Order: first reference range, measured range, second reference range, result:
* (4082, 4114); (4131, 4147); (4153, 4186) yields -0.050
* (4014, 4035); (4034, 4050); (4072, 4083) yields -0.023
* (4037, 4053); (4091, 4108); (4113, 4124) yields 0.101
